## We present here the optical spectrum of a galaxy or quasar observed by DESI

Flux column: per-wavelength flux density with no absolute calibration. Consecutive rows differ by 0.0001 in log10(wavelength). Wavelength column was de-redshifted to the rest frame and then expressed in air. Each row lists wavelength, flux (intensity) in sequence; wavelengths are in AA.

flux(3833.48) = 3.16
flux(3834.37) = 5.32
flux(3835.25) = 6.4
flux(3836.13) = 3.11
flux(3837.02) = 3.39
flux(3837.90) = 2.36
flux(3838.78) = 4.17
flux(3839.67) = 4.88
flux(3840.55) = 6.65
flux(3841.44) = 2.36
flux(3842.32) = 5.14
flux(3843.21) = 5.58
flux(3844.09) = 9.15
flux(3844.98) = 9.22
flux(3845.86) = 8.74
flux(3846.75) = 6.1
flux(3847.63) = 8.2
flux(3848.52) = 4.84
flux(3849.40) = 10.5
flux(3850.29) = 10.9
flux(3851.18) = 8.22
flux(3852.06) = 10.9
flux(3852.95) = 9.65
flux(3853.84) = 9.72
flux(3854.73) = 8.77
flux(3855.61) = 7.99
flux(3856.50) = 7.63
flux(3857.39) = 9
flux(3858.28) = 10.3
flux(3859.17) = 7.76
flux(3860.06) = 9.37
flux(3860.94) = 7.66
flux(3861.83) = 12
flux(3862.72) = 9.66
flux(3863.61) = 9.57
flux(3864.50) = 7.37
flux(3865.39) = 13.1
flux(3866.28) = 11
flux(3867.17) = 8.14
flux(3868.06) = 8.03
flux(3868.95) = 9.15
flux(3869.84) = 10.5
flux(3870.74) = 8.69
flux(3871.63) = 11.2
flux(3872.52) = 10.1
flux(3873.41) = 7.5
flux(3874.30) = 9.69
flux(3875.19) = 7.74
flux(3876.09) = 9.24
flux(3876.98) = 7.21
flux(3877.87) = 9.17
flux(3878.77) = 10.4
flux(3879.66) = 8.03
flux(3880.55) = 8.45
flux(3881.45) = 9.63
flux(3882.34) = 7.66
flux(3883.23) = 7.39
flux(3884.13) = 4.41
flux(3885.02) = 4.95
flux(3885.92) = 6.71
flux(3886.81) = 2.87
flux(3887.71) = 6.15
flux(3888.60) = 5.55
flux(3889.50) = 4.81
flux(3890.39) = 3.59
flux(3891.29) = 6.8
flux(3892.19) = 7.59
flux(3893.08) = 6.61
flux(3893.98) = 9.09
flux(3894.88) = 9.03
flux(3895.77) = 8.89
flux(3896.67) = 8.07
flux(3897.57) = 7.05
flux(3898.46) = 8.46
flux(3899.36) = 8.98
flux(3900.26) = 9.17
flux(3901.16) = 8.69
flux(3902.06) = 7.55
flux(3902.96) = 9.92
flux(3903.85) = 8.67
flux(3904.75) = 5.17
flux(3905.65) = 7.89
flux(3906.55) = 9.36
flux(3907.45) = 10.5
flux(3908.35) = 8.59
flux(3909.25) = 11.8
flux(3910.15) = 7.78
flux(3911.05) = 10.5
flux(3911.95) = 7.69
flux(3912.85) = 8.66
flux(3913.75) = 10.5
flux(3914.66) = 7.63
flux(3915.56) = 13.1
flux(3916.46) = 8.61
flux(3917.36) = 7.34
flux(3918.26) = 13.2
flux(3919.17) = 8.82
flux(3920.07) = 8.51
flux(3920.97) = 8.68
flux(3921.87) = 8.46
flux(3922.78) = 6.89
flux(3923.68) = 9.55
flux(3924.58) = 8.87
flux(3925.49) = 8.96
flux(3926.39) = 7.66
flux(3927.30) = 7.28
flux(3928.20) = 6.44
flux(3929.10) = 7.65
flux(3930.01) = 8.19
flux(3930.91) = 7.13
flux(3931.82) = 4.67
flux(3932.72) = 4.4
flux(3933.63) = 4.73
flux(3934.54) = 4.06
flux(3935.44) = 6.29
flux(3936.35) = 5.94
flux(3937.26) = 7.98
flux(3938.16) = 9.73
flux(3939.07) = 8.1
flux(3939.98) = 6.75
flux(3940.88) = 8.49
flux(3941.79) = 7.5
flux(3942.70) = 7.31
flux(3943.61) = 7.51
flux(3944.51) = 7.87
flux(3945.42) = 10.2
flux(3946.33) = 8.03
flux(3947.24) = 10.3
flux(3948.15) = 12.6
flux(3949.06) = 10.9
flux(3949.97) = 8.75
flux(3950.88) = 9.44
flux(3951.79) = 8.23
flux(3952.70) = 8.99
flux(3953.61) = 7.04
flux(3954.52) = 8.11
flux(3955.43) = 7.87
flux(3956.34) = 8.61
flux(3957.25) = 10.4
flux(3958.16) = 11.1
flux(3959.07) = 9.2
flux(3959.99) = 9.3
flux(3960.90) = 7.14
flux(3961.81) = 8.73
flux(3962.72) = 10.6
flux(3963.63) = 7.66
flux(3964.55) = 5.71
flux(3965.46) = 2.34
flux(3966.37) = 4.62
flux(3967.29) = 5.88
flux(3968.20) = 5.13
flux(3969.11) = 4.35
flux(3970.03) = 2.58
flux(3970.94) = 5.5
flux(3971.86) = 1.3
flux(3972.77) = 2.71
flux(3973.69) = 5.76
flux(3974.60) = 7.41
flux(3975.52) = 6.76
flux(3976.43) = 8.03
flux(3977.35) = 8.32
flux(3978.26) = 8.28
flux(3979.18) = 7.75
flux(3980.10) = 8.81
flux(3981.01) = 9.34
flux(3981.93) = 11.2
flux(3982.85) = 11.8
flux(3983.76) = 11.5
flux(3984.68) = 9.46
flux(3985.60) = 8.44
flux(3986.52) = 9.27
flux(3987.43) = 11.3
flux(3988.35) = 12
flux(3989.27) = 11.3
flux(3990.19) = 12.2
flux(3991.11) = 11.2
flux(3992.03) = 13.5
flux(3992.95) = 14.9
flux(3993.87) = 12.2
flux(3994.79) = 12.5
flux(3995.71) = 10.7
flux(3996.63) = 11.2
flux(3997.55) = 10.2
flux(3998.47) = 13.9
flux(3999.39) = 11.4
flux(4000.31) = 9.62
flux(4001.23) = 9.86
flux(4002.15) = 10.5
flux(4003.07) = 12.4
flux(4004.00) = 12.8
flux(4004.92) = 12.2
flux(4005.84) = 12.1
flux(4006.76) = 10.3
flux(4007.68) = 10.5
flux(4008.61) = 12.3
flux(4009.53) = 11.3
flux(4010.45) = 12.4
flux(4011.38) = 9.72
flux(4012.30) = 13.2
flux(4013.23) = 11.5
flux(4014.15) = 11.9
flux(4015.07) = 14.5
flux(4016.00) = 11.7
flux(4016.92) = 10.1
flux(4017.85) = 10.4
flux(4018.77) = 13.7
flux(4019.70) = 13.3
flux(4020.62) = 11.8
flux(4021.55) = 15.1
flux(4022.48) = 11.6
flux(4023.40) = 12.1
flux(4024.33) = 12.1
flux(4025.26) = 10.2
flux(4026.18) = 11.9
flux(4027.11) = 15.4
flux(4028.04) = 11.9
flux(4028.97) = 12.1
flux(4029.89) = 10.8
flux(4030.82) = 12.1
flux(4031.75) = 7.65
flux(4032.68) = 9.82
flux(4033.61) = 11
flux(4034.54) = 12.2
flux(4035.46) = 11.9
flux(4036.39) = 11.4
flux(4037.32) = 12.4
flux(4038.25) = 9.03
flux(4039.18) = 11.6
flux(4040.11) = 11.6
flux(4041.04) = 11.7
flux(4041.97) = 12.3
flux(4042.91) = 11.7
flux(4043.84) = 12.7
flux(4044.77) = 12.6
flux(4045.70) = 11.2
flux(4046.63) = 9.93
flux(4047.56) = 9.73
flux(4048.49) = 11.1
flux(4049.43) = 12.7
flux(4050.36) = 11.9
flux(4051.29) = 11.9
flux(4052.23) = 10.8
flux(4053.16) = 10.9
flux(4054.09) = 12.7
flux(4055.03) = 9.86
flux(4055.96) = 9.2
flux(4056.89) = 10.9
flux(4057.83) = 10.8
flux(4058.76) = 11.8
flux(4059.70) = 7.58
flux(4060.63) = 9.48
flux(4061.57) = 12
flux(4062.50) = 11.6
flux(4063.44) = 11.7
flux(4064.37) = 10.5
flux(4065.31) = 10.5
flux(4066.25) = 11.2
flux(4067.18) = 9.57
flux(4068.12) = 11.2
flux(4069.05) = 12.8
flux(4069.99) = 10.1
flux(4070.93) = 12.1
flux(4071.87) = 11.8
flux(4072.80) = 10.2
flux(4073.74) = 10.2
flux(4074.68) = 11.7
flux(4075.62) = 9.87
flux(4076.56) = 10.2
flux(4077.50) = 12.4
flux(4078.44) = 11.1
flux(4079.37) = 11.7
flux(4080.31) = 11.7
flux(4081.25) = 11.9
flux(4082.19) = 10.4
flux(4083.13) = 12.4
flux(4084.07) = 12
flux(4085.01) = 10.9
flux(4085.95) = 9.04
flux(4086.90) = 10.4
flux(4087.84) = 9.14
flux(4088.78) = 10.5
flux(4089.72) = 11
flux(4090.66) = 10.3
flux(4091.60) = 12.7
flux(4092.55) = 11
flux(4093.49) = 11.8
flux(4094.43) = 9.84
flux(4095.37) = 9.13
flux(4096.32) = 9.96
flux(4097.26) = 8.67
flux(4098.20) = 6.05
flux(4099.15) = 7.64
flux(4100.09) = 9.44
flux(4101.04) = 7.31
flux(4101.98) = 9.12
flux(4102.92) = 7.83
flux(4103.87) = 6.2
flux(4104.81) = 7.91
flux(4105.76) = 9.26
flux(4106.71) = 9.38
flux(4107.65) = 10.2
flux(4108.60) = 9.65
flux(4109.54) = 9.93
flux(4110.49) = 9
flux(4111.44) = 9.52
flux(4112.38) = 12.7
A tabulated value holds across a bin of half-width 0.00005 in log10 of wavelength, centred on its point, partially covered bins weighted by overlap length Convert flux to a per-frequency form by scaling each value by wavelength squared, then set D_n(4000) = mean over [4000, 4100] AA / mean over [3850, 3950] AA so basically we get 1.44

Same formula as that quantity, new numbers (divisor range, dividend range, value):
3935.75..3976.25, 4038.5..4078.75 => 1.56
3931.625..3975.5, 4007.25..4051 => 1.68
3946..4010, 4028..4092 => 1.24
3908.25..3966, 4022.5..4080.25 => 1.43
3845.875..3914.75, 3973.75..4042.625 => 1.42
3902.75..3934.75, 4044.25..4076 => 1.42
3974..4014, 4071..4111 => 0.97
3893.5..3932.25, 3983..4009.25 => 1.39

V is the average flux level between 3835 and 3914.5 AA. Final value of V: 8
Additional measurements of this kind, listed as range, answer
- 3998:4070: 11.4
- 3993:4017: 11.7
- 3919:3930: 8.13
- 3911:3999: 8.49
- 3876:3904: 7.49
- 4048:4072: 11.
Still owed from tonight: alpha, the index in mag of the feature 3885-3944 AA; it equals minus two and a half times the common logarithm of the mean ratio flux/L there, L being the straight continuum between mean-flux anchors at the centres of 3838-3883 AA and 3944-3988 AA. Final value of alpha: 0.059 mag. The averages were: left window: 8.48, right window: 8.02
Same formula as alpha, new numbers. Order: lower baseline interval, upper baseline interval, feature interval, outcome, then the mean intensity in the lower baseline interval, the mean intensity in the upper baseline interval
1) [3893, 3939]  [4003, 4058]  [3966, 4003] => 0.14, 8.23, 11.6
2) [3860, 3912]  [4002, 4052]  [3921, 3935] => 0.30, 8.31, 11.7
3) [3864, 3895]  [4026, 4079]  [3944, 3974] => 0.24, 7.92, 11.2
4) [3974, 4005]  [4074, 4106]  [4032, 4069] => -0.09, 10.6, 10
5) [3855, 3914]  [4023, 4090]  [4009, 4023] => -0.16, 8.36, 11.1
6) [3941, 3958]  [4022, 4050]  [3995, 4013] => -0.09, 8.9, 11.5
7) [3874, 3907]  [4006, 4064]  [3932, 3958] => 0.13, 7.58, 11.5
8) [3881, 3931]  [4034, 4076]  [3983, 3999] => -0.18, 8.04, 11.1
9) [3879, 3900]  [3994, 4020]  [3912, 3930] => -0.06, 7.05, 11.6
